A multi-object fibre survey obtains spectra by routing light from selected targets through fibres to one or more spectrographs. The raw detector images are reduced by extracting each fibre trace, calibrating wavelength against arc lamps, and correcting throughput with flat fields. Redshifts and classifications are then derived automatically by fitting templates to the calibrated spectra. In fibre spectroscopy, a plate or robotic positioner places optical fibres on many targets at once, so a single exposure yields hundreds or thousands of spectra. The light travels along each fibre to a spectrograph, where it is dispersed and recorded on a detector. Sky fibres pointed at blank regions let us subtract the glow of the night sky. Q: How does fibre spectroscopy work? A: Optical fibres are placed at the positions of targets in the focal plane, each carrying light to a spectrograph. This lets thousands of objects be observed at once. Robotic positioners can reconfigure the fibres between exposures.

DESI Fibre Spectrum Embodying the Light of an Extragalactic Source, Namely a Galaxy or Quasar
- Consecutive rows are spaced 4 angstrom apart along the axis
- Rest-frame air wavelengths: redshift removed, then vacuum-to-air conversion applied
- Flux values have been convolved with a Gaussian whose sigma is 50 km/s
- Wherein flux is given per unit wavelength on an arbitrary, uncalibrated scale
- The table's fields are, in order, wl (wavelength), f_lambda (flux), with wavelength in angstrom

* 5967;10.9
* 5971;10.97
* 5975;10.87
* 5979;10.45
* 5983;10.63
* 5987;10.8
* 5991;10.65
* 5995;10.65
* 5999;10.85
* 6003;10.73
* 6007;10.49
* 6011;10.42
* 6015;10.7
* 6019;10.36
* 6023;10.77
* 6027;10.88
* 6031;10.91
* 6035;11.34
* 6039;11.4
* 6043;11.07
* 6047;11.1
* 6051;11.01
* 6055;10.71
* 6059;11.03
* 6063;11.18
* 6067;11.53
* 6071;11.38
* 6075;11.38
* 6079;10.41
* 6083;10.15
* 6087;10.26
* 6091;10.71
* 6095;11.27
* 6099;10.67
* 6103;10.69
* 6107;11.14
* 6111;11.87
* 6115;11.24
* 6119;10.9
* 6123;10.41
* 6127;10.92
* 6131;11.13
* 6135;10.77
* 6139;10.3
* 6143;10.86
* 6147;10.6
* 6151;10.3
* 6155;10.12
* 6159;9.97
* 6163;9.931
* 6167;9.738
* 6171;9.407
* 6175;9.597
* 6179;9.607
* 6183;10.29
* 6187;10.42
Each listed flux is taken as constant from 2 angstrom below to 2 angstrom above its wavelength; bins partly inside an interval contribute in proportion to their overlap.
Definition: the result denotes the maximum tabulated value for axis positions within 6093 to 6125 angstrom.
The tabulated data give 11.87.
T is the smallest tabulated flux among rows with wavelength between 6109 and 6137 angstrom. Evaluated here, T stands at 10.41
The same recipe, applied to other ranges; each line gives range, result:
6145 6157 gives 10.12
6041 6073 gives 10.71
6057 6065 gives 11.03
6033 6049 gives 11.07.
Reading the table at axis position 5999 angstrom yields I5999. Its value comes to 10.85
